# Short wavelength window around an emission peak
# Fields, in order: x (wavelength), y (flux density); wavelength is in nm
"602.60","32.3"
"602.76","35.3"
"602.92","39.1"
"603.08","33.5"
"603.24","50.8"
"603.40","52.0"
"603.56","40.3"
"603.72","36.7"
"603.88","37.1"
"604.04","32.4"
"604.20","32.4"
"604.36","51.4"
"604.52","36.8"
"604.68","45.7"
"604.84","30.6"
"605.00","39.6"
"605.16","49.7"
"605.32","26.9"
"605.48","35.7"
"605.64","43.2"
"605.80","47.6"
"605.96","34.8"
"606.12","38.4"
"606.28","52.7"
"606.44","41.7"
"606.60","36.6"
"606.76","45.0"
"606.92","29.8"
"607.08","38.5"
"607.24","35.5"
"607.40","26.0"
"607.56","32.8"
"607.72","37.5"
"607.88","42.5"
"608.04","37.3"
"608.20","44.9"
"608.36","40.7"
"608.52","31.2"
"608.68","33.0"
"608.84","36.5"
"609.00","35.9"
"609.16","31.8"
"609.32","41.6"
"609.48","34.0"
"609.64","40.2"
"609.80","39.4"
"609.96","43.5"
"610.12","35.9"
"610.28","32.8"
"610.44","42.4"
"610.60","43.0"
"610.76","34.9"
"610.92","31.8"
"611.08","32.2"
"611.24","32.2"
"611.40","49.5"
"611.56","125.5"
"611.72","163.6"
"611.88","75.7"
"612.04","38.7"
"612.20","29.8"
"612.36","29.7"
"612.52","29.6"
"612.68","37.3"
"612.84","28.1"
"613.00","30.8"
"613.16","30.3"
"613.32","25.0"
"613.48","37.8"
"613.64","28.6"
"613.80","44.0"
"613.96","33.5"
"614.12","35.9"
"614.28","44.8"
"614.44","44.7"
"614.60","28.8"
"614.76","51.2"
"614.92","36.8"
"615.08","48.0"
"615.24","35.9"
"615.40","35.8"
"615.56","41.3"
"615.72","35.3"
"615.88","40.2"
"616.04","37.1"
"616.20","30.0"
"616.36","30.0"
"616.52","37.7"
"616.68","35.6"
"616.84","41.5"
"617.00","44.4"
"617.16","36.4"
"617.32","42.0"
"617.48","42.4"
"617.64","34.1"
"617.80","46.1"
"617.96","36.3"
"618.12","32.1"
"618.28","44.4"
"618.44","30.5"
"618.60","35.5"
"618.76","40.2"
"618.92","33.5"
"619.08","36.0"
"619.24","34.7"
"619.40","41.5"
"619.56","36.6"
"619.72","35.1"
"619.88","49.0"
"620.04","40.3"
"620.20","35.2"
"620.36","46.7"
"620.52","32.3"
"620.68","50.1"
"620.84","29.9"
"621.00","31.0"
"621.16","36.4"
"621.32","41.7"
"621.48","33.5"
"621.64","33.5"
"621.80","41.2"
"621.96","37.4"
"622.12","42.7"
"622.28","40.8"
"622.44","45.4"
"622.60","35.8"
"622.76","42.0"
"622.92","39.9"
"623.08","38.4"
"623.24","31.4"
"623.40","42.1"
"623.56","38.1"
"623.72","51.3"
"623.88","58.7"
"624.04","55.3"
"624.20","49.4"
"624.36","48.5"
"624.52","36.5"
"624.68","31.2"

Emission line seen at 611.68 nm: Hbeta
